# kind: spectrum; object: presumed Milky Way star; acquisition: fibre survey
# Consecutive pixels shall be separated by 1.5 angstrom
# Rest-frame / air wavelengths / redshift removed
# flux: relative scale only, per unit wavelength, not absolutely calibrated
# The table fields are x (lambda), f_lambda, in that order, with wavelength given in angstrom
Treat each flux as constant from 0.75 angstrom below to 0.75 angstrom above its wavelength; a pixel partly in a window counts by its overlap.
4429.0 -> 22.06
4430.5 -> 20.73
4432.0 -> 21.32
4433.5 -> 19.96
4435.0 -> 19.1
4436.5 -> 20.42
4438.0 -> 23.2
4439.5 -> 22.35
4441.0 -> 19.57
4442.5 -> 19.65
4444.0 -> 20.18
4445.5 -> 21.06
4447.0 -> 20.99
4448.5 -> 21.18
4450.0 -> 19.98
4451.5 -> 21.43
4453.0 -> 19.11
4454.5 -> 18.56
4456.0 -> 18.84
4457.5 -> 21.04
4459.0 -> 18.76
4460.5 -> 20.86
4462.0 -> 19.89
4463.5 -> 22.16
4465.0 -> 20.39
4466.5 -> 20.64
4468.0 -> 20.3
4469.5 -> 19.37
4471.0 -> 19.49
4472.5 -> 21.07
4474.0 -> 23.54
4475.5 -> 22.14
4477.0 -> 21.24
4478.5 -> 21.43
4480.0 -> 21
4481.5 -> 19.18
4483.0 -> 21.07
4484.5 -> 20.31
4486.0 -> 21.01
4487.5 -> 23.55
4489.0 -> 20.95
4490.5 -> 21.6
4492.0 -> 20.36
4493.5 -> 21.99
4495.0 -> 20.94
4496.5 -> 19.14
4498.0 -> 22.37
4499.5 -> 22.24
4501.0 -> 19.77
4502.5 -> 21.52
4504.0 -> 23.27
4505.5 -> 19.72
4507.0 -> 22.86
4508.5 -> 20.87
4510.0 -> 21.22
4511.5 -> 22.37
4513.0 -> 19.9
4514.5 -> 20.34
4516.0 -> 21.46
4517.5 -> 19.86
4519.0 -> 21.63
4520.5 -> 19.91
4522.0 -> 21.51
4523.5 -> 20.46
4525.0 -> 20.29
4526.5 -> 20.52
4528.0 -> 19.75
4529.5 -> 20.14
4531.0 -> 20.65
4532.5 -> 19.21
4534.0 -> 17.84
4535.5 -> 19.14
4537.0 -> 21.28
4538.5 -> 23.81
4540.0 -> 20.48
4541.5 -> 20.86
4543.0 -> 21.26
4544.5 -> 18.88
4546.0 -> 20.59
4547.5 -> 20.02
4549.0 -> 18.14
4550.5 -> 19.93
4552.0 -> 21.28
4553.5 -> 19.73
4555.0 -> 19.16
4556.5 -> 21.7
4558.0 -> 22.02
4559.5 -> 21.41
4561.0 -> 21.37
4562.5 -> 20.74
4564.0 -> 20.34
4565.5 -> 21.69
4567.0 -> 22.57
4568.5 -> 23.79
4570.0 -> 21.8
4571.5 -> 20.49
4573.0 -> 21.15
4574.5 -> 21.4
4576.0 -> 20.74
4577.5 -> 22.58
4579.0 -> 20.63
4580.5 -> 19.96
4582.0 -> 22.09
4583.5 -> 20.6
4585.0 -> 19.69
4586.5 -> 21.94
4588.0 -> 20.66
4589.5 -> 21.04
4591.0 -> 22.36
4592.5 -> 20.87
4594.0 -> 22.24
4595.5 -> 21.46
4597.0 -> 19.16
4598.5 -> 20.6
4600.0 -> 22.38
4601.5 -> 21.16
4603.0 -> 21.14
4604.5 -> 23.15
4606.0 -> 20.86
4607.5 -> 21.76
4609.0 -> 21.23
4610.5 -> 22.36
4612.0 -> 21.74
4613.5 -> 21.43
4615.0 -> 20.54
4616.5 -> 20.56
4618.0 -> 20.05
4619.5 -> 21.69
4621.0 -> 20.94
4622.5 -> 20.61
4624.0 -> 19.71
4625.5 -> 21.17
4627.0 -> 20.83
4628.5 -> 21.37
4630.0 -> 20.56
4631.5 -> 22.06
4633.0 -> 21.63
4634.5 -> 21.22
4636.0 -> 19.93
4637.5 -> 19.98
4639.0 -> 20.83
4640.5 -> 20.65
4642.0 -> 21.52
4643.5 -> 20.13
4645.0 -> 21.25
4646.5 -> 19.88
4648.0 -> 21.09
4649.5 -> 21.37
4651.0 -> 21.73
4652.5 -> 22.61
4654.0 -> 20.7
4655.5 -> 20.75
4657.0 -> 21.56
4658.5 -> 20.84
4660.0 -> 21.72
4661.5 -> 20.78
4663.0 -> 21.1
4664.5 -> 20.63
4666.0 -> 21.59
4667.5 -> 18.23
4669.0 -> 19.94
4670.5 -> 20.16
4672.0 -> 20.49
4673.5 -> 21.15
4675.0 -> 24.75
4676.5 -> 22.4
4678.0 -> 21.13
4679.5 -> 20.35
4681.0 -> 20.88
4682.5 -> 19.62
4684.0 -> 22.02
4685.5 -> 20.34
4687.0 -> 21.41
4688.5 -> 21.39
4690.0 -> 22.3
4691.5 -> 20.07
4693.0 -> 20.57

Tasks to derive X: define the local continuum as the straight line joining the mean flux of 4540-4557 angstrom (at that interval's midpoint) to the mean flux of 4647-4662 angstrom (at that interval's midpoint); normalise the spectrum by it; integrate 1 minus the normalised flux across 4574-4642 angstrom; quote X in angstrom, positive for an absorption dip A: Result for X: -1.0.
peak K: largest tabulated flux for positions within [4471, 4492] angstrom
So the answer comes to 23.55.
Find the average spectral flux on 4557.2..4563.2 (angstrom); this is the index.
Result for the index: 21.4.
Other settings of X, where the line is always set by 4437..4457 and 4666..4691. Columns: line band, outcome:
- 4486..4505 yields -0.8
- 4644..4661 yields -0.2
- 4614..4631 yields 0.1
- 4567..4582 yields -0.5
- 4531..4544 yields 0.1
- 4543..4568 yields 0.1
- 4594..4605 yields -0.2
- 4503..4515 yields -0.4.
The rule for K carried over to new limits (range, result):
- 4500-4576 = 23.81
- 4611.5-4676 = 24.75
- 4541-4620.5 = 23.79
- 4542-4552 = 21.28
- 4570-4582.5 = 22.58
